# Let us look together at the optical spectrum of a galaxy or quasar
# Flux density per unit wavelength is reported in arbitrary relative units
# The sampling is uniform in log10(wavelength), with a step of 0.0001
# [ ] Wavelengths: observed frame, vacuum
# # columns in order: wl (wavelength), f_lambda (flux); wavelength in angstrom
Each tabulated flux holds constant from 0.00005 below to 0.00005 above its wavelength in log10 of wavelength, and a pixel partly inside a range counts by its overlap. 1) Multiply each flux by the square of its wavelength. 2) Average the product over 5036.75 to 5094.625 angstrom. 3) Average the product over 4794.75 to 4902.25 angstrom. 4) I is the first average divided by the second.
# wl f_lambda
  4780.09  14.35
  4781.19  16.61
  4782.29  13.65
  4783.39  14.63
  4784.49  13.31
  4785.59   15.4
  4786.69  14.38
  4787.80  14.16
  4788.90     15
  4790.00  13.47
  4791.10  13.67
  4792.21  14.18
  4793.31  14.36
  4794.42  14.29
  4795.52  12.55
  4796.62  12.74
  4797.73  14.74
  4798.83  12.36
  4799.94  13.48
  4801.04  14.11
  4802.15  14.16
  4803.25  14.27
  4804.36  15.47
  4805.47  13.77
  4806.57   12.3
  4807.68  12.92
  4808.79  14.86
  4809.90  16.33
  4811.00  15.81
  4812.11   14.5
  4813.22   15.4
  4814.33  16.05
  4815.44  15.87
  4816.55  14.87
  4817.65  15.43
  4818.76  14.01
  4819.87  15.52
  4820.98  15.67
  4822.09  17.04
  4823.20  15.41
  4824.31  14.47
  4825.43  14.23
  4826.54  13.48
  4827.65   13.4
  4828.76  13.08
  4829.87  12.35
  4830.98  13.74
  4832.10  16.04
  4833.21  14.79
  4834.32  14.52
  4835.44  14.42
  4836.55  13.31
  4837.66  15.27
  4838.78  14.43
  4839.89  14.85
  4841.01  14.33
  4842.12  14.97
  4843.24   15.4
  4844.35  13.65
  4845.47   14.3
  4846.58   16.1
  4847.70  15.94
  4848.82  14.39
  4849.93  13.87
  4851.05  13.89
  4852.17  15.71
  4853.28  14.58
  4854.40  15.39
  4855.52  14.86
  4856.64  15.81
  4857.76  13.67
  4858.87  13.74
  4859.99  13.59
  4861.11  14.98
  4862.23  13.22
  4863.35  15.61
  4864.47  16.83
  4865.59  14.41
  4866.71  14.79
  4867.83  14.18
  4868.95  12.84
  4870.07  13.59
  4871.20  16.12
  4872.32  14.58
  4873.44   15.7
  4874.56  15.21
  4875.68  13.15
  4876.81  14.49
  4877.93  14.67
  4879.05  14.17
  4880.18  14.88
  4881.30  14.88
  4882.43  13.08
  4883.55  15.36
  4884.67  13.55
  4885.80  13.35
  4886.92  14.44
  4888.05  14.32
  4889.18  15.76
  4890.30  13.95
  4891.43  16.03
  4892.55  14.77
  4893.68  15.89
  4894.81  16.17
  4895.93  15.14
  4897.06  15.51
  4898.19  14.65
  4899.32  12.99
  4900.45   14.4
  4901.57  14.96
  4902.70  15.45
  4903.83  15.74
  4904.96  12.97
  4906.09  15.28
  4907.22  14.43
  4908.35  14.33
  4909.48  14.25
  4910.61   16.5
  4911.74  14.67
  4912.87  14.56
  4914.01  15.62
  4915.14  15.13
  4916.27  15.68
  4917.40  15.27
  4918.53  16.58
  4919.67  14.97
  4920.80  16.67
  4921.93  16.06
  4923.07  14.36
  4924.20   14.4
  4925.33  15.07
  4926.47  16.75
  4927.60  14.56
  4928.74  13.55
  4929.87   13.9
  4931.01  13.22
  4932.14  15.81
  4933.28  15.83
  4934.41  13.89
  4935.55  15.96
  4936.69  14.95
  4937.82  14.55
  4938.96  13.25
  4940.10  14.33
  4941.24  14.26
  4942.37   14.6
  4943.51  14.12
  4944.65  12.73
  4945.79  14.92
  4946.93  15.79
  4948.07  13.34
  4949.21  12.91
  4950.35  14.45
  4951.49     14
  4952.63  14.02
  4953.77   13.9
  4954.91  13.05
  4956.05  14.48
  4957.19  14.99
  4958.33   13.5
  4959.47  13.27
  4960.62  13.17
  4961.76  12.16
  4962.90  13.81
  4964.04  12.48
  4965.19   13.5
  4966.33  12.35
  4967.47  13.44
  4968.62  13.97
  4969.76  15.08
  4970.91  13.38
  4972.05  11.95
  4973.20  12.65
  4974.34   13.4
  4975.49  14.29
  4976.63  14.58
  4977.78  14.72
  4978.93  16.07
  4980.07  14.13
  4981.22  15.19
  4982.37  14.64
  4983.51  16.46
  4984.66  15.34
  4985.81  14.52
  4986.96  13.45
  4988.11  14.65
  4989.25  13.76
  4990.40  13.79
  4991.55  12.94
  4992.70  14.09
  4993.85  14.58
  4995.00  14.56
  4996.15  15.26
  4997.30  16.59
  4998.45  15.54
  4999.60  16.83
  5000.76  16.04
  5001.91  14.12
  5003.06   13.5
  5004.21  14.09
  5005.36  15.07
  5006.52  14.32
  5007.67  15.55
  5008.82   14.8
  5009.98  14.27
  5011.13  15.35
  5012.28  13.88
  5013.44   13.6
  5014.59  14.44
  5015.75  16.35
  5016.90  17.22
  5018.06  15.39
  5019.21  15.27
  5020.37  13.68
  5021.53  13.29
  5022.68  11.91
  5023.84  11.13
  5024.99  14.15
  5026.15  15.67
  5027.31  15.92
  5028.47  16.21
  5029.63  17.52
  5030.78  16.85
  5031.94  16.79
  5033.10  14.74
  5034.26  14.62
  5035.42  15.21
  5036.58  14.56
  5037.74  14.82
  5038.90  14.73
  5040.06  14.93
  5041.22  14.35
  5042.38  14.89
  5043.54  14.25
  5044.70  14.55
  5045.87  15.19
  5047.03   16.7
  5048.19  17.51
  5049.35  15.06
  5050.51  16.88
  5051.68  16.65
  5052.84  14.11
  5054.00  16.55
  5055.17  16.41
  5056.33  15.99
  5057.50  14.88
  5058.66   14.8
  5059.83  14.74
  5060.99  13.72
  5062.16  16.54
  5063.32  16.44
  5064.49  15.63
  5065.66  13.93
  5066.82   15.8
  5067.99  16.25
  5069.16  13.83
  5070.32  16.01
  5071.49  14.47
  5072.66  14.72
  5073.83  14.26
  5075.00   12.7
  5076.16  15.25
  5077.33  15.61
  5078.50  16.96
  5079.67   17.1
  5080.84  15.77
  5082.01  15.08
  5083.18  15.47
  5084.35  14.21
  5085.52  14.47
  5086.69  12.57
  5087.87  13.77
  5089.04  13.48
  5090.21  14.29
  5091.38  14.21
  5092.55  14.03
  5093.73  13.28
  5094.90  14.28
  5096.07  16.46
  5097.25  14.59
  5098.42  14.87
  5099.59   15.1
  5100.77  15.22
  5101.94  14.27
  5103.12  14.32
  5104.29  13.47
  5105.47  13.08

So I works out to 1.13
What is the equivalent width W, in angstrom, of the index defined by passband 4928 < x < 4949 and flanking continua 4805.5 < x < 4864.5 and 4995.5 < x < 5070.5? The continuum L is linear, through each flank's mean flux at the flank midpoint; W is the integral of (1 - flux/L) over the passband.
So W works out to 0.8 angstrom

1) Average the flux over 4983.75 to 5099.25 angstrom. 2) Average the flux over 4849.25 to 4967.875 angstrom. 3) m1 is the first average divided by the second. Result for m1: 1.0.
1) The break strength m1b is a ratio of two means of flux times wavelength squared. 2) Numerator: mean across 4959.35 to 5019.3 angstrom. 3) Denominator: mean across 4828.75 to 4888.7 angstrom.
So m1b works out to 1.05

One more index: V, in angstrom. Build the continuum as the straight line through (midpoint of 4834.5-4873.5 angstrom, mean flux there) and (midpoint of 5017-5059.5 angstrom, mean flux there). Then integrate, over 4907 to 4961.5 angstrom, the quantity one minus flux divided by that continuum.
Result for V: 1.11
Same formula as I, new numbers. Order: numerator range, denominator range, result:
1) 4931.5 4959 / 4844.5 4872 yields 1.01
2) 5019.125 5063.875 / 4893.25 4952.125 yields 1.08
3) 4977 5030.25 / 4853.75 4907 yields 1.06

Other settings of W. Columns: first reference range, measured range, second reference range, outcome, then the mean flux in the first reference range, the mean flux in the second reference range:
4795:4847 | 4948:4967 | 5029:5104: 1.7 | 14.5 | 15.1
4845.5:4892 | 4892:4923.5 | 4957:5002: -1.4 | 14.6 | 14.2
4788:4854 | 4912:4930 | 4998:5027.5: -0.8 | 14.5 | 14.6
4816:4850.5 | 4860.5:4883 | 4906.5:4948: 0.2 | 14.6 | 14.9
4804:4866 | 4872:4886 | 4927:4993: 0.1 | 14.7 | 14.1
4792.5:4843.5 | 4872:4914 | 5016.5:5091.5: -0.2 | 14.5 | 15.1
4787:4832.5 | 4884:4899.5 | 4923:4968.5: -0.7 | 14.4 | 14.1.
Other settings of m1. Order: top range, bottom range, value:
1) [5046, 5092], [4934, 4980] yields 1.09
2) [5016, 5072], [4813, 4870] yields 1.04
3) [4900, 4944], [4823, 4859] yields 1.03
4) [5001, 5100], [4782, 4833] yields 1.04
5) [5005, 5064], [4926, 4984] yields 1.07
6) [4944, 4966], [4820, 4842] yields 0.94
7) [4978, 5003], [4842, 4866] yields 1.01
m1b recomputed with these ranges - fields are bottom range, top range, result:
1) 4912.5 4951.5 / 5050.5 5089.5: 1.08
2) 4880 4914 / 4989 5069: 1.08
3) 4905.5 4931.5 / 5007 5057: 1.06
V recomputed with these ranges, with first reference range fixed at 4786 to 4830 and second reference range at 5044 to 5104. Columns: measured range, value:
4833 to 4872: -0.4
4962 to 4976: 1.4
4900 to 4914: -0.2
